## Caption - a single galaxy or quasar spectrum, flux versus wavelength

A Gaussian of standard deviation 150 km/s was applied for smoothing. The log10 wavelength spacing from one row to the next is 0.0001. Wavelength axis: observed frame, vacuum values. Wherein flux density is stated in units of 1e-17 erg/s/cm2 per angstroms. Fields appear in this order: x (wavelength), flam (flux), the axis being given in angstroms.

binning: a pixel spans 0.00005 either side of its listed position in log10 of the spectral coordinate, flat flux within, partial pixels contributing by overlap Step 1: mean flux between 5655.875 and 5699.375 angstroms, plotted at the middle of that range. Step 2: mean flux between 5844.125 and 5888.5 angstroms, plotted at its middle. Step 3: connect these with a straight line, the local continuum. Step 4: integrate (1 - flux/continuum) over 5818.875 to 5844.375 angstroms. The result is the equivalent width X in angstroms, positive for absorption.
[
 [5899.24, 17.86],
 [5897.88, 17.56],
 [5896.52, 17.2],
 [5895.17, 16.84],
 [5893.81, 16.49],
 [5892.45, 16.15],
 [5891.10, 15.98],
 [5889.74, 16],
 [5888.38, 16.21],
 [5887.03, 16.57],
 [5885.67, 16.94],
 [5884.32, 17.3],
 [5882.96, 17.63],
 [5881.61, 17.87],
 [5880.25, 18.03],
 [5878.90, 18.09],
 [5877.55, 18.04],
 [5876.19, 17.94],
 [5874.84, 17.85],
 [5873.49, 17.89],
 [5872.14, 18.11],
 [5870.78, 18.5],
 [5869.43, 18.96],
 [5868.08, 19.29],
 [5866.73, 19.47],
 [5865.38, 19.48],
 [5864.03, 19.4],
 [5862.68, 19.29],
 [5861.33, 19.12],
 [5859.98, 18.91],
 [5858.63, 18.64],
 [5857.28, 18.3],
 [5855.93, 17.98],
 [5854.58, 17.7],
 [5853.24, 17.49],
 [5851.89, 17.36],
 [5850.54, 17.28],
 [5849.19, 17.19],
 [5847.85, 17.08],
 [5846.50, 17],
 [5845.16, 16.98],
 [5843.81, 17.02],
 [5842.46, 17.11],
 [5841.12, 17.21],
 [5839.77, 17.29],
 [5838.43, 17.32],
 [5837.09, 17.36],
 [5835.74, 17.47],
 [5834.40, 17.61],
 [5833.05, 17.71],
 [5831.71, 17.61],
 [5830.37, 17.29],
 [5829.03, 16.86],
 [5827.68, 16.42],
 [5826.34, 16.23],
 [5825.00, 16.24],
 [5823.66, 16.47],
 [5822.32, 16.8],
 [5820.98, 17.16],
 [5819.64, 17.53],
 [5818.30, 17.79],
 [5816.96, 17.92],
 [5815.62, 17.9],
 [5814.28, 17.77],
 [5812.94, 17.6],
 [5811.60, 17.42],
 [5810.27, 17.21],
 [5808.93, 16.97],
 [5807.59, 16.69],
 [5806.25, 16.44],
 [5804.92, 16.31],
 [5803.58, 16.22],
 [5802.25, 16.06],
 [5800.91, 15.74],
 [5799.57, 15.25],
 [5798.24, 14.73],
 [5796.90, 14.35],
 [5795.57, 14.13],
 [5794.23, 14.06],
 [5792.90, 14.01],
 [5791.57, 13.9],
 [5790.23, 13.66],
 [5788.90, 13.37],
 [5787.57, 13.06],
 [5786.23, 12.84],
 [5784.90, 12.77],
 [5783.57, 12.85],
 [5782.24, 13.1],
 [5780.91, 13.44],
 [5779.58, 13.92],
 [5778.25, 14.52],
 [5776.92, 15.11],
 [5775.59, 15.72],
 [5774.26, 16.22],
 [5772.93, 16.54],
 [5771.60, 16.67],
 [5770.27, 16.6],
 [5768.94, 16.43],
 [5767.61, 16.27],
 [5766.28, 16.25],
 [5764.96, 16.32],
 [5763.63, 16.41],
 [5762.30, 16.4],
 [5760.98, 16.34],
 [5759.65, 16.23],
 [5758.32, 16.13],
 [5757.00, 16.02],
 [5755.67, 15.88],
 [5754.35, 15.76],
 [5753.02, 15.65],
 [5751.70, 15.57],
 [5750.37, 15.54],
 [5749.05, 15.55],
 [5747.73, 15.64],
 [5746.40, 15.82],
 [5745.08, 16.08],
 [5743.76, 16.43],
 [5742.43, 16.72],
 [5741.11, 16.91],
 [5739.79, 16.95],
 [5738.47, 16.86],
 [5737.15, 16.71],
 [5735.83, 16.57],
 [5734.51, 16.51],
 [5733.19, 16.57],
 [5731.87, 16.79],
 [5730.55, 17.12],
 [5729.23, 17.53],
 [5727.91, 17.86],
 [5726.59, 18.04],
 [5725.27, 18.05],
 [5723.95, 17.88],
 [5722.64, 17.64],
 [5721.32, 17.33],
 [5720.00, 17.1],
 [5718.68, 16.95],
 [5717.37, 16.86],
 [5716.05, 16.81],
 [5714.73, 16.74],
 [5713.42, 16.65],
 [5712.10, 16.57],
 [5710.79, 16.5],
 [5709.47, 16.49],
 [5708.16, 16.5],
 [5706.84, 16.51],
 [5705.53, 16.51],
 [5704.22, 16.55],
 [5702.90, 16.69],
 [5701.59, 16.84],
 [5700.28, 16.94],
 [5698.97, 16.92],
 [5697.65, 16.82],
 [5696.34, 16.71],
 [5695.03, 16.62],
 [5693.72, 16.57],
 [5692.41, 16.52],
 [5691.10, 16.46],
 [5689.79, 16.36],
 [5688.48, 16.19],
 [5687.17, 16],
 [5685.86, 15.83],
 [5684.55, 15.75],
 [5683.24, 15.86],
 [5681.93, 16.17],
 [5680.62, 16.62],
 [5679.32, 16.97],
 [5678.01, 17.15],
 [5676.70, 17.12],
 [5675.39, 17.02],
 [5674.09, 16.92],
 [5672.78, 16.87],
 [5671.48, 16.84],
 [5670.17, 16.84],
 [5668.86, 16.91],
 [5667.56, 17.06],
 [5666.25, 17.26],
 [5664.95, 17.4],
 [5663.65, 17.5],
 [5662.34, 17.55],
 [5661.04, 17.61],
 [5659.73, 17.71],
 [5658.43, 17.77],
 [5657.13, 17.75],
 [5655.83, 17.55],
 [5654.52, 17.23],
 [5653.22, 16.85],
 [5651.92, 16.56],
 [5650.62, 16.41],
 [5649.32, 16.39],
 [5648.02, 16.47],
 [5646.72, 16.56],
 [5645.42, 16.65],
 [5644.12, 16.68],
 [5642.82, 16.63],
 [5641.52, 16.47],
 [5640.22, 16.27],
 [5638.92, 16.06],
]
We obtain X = 1.0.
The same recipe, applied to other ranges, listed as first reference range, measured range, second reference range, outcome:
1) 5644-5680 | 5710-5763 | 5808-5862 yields 1.8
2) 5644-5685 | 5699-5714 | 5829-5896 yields 0.4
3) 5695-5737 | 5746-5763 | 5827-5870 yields 1.3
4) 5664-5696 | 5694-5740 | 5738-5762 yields -1.6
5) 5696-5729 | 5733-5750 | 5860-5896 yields 0.7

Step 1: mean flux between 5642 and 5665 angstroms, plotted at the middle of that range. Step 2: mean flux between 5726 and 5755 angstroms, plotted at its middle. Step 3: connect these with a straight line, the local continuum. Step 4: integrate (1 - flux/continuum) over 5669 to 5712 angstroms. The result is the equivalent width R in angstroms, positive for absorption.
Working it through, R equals 0.6 angstroms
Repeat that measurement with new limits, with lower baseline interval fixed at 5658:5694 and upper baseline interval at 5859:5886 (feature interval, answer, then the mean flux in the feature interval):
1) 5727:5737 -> 0.2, 17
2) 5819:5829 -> 0.7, 16.7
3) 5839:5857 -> 0.9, 17.3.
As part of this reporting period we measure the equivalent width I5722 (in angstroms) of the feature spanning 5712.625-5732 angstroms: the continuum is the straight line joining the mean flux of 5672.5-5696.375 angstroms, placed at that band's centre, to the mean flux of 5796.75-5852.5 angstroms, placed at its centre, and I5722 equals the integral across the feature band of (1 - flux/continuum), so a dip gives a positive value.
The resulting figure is -0.8 angstroms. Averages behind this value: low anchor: 16.5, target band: 17.3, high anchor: 16.9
